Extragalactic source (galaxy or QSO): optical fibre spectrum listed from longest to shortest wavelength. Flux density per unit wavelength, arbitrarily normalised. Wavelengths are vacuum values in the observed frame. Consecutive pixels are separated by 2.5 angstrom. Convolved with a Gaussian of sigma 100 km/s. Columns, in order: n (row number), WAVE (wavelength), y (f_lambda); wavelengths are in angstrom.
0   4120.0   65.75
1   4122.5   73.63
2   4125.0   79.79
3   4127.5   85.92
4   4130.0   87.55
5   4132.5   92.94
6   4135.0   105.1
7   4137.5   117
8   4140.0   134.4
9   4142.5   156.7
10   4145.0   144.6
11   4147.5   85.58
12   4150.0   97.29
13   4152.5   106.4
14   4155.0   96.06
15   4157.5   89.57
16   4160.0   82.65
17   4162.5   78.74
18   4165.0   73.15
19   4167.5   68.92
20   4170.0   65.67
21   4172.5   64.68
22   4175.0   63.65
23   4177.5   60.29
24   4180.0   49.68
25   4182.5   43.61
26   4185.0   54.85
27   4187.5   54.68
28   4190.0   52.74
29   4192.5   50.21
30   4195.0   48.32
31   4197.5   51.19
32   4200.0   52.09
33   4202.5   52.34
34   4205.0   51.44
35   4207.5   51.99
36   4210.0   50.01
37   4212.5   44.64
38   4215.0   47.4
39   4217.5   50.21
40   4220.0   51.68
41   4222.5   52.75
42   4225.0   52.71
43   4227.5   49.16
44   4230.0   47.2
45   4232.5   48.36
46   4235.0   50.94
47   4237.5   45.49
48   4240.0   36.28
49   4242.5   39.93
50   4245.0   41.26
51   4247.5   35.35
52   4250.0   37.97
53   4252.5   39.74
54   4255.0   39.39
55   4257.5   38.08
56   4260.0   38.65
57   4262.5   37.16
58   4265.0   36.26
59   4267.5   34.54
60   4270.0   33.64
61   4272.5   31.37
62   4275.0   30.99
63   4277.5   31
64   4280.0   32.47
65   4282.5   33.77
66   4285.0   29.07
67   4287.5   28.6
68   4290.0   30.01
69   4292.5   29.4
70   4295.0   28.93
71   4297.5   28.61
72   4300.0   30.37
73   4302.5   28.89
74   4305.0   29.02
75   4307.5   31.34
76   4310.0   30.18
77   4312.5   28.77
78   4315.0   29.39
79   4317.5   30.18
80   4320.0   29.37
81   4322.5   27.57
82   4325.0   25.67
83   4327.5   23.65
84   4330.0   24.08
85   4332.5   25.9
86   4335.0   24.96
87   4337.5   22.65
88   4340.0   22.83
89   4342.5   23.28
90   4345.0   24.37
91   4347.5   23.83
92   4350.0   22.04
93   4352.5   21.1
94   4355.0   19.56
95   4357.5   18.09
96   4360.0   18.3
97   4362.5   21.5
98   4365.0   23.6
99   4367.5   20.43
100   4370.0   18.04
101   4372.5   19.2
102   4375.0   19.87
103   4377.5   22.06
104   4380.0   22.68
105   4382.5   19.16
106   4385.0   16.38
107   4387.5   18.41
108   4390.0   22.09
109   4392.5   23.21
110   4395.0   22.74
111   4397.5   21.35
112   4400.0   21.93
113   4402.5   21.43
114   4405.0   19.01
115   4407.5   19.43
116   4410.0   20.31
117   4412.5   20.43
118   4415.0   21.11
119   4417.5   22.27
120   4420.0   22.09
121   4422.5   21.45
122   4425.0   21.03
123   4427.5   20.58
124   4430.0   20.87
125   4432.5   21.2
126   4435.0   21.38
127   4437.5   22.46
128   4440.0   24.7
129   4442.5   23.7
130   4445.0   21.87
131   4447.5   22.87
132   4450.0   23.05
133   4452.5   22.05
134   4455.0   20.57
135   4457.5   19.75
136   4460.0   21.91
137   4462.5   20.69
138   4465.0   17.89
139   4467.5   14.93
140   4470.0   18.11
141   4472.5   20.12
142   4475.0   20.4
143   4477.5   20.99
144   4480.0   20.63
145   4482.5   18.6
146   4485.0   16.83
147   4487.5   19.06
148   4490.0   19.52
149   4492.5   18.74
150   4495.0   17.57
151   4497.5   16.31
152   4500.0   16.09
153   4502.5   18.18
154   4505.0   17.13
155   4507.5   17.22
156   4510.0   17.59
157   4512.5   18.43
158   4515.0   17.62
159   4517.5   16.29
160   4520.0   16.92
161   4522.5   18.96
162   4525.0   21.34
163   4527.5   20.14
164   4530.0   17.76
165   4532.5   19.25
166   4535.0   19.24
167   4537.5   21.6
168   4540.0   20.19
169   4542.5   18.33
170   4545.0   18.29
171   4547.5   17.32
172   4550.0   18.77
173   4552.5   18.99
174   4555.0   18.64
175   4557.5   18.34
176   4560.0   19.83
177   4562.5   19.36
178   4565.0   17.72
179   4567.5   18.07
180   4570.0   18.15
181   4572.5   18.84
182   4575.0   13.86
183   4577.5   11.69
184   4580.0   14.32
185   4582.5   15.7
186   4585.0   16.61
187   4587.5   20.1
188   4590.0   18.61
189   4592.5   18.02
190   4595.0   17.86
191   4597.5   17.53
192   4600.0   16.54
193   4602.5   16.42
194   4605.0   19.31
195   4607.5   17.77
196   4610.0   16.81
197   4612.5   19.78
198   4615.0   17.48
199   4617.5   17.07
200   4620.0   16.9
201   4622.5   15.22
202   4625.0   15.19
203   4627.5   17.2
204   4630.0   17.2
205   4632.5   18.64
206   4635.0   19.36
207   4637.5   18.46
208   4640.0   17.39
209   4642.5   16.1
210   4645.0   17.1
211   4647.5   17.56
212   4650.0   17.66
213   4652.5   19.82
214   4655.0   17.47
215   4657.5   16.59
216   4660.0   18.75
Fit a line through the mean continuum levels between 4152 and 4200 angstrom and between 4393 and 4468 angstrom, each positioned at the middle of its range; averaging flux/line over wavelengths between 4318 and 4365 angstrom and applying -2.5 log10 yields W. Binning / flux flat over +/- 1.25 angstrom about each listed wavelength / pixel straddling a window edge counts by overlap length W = 0.488 mag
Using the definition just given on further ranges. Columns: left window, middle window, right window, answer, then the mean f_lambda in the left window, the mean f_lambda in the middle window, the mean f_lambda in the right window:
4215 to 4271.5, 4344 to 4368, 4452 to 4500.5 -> 0.417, 42.6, 21.3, 19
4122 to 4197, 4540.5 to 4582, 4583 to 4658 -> 0.422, 81.9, 17.5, 17.6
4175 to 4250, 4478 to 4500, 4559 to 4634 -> 0.383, 48.9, 18.4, 17.3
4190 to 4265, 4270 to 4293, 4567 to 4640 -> 0.326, 45.9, 30.9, 17.2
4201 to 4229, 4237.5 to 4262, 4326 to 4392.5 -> 0.121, 50.4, 38.8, 21.5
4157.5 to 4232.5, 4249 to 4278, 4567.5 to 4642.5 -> 0.356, 56.2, 35.8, 17.2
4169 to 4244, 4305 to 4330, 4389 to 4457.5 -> 0.264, 51.1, 28.3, 21.6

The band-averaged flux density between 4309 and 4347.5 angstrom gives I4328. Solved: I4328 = 26.1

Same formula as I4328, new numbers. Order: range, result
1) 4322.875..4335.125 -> 25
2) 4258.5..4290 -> 33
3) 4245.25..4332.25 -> 31.6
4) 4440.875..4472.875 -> 20.6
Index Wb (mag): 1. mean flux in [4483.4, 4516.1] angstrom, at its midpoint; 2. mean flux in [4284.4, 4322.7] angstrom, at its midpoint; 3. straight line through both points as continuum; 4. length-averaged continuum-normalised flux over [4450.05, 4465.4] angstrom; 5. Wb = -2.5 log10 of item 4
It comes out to -0.031 mag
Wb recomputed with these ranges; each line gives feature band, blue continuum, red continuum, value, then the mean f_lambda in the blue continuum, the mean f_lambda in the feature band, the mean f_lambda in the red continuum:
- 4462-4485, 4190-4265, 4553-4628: 0.36 mag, 45.9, 19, 17.3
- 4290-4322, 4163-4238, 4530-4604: 0.42 mag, 53.7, 29.5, 17.9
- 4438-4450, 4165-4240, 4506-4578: 0.21 mag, 52.7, 23.2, 18.3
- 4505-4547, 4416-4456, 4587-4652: 0.07 mag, 22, 18.6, 17.6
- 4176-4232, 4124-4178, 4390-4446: 0.47 mag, 93.1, 50.9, 21.6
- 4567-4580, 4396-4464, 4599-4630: 0.15 mag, 21.5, 15.8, 17.1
